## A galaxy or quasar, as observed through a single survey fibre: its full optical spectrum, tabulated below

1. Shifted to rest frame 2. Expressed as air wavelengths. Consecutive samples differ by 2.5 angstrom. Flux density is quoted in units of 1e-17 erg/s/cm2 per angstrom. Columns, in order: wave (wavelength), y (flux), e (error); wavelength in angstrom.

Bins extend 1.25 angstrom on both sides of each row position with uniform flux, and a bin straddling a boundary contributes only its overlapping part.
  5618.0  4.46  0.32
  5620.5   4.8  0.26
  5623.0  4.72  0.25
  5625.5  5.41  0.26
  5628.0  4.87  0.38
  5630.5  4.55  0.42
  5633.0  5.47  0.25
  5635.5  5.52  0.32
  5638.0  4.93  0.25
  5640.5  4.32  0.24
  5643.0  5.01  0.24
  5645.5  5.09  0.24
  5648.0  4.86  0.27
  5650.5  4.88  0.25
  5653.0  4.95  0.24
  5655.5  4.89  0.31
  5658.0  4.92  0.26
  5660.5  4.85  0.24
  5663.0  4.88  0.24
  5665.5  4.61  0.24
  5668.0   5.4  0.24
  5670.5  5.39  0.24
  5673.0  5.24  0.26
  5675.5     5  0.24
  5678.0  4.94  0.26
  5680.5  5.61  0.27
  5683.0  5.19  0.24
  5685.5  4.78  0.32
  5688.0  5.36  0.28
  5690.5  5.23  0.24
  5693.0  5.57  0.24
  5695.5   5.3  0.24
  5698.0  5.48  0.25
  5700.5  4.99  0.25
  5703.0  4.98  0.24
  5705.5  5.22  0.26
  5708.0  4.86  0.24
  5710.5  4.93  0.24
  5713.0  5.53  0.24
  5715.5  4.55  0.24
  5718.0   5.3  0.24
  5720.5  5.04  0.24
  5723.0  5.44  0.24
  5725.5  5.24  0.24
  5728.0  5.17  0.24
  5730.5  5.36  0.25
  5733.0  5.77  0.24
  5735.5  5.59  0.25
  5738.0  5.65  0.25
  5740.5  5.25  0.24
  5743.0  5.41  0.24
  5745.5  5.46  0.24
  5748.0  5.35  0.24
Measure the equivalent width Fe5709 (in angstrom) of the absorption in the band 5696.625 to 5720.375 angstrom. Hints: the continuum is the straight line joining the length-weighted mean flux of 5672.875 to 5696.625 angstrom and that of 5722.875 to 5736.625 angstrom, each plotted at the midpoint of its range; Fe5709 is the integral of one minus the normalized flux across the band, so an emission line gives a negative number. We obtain 1.1 angstrom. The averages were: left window 5.22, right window 5.43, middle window 5.09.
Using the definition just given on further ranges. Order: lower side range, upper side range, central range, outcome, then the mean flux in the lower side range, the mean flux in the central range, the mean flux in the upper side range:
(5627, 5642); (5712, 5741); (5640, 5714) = 0.6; 4.95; 5.08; 5.32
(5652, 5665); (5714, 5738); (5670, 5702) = -1.2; 4.88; 5.23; 5.3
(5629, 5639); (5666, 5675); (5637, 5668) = 1.9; 5.12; 4.87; 5.25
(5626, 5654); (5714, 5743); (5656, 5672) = 0.2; 4.96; 5.01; 5.31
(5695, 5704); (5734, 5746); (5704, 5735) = 0.7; 5.18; 5.21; 5.48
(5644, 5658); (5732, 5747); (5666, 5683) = -0.5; 4.93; 5.23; 5.51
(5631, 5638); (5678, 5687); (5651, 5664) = 0.8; 5.29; 4.9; 5.16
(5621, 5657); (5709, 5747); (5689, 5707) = -0.2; 4.96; 5.25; 5.31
